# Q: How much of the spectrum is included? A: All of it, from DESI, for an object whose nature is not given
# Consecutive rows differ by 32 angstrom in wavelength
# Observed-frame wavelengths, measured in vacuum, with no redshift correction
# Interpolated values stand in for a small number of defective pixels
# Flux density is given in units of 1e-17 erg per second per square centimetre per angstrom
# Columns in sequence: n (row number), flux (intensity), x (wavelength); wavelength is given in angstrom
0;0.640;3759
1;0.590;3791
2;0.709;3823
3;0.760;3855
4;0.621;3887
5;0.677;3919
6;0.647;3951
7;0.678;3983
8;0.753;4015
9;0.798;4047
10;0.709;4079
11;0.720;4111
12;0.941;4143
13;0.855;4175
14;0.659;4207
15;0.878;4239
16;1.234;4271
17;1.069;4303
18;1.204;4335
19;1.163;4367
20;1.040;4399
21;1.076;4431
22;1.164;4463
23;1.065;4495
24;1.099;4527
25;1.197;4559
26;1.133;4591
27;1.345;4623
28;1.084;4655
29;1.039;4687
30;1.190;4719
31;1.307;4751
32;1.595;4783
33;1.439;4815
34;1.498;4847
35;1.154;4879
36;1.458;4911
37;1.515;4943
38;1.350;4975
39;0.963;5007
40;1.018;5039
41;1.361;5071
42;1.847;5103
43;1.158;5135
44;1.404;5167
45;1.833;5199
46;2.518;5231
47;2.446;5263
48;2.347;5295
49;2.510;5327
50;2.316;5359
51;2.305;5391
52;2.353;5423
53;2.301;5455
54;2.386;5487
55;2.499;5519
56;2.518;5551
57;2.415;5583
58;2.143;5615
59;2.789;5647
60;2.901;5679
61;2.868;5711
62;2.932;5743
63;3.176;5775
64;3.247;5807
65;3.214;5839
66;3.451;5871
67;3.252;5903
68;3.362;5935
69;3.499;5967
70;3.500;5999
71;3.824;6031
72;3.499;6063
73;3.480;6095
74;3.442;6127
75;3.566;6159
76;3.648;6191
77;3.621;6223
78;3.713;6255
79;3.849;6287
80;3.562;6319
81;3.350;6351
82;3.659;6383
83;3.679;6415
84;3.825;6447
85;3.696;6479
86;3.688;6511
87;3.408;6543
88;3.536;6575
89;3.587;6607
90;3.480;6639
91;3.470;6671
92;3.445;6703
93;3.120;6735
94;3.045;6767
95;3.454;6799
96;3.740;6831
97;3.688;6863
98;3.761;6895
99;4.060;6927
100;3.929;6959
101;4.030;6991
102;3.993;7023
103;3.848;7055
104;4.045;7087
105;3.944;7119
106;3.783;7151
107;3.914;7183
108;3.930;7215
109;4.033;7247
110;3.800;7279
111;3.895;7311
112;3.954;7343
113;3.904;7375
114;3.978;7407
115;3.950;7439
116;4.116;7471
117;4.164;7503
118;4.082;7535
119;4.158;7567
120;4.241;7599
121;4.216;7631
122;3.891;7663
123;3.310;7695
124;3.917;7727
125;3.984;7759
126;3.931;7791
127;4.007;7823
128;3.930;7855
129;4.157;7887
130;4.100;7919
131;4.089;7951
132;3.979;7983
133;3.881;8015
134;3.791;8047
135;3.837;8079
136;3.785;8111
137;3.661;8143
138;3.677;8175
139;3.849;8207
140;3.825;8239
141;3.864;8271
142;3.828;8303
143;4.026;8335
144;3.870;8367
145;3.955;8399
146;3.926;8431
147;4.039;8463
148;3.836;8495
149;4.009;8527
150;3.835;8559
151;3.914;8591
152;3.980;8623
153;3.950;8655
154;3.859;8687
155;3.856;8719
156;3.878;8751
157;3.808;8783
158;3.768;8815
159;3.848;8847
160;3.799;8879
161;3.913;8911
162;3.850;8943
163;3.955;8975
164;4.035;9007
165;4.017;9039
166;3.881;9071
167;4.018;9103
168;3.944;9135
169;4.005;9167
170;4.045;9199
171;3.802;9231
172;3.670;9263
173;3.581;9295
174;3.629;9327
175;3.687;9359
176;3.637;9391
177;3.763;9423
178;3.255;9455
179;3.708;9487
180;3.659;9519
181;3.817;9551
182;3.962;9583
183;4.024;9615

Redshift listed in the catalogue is 0.305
